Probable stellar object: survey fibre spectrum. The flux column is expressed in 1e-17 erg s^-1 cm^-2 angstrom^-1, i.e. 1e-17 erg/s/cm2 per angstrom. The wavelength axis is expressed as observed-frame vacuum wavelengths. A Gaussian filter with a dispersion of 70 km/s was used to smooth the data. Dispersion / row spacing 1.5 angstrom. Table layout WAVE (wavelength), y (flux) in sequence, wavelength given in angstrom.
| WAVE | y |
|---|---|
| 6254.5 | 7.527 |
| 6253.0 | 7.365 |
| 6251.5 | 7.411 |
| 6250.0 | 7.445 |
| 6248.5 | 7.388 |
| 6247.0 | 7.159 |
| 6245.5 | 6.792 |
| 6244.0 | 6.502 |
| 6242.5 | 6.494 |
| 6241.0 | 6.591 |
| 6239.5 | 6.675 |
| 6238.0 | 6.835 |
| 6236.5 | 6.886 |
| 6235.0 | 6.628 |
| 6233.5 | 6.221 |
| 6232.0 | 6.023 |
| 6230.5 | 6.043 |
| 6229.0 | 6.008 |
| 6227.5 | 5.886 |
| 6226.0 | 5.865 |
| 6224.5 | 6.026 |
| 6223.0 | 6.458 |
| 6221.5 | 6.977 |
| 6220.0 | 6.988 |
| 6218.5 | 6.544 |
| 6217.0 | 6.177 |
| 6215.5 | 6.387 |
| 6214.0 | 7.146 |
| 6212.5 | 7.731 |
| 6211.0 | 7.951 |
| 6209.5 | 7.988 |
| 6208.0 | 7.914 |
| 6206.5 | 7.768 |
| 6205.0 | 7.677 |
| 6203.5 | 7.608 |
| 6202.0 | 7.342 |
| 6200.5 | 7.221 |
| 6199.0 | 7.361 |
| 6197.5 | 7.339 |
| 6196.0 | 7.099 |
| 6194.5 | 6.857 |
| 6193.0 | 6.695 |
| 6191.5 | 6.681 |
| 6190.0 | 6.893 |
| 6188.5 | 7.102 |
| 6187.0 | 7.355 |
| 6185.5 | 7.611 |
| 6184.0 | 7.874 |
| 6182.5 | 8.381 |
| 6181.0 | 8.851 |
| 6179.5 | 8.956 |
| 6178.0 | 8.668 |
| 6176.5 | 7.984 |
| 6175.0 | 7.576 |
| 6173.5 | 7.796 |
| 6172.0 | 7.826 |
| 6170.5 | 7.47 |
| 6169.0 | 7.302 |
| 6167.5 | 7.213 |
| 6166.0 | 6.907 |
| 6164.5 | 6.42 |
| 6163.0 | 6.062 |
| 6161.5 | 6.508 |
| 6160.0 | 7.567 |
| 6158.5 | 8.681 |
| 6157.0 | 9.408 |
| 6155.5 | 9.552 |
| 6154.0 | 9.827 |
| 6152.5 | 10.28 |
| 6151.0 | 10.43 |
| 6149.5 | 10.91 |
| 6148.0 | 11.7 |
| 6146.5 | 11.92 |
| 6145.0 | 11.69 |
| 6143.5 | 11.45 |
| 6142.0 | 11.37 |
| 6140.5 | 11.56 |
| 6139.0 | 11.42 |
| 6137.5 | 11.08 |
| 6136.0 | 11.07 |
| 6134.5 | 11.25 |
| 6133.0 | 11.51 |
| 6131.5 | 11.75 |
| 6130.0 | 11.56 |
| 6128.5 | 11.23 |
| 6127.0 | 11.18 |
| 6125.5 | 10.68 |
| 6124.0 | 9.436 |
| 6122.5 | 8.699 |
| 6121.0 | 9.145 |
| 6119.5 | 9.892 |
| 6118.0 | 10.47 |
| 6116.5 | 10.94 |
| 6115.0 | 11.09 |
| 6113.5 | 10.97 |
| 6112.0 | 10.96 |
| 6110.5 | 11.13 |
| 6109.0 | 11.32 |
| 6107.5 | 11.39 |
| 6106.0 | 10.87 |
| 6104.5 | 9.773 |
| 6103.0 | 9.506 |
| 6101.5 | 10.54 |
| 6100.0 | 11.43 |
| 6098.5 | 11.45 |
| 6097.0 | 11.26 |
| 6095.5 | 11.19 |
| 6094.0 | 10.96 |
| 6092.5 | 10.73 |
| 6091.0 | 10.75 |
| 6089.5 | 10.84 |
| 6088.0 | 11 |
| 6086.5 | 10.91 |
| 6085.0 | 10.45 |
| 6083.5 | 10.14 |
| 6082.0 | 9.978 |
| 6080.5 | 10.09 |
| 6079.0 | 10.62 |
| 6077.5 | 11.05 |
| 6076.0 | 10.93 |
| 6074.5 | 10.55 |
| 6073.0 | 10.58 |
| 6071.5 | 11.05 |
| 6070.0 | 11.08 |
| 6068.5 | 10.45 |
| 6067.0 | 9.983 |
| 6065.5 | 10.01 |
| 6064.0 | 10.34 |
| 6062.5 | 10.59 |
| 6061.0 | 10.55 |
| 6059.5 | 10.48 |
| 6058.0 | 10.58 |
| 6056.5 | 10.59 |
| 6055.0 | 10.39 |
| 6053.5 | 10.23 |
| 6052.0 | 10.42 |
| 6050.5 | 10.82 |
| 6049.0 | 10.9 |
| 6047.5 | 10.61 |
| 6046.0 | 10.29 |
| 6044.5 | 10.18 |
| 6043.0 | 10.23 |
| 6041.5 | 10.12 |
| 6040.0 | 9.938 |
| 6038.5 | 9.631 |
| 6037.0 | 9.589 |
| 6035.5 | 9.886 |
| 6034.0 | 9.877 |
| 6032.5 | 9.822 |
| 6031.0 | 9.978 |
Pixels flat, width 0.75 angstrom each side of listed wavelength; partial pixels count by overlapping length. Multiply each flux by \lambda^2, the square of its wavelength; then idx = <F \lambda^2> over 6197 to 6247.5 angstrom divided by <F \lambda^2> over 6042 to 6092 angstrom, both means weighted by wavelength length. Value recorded 0.68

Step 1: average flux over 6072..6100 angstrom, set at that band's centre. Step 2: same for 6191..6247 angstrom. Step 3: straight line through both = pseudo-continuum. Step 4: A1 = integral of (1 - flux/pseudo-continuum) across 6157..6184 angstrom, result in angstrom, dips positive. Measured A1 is 1.8 angstrom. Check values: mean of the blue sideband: 10.8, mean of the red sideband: 6.85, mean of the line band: 7.71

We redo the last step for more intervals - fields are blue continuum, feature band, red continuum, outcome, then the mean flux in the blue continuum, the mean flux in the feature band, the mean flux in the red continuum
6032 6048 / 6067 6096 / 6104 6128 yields -1.1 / 10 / 10.7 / 10.5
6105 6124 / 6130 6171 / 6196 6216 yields -1.7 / 10.5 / 9.76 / 7.49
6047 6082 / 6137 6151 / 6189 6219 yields -4.5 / 10.5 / 11.4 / 7.22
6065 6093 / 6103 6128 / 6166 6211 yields -2.3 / 10.6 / 10.5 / 7.59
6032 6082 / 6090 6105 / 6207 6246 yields -2.0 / 10.4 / 10.8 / 6.69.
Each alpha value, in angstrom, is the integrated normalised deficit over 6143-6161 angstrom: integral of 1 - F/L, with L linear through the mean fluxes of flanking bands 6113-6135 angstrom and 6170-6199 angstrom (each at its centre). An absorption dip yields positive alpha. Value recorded -1.8 angstrom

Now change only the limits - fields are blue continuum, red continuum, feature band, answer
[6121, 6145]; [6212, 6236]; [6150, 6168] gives 2.6 angstrom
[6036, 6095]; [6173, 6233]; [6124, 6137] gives -3.3 angstrom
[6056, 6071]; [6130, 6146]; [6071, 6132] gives 1.5 angstrom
